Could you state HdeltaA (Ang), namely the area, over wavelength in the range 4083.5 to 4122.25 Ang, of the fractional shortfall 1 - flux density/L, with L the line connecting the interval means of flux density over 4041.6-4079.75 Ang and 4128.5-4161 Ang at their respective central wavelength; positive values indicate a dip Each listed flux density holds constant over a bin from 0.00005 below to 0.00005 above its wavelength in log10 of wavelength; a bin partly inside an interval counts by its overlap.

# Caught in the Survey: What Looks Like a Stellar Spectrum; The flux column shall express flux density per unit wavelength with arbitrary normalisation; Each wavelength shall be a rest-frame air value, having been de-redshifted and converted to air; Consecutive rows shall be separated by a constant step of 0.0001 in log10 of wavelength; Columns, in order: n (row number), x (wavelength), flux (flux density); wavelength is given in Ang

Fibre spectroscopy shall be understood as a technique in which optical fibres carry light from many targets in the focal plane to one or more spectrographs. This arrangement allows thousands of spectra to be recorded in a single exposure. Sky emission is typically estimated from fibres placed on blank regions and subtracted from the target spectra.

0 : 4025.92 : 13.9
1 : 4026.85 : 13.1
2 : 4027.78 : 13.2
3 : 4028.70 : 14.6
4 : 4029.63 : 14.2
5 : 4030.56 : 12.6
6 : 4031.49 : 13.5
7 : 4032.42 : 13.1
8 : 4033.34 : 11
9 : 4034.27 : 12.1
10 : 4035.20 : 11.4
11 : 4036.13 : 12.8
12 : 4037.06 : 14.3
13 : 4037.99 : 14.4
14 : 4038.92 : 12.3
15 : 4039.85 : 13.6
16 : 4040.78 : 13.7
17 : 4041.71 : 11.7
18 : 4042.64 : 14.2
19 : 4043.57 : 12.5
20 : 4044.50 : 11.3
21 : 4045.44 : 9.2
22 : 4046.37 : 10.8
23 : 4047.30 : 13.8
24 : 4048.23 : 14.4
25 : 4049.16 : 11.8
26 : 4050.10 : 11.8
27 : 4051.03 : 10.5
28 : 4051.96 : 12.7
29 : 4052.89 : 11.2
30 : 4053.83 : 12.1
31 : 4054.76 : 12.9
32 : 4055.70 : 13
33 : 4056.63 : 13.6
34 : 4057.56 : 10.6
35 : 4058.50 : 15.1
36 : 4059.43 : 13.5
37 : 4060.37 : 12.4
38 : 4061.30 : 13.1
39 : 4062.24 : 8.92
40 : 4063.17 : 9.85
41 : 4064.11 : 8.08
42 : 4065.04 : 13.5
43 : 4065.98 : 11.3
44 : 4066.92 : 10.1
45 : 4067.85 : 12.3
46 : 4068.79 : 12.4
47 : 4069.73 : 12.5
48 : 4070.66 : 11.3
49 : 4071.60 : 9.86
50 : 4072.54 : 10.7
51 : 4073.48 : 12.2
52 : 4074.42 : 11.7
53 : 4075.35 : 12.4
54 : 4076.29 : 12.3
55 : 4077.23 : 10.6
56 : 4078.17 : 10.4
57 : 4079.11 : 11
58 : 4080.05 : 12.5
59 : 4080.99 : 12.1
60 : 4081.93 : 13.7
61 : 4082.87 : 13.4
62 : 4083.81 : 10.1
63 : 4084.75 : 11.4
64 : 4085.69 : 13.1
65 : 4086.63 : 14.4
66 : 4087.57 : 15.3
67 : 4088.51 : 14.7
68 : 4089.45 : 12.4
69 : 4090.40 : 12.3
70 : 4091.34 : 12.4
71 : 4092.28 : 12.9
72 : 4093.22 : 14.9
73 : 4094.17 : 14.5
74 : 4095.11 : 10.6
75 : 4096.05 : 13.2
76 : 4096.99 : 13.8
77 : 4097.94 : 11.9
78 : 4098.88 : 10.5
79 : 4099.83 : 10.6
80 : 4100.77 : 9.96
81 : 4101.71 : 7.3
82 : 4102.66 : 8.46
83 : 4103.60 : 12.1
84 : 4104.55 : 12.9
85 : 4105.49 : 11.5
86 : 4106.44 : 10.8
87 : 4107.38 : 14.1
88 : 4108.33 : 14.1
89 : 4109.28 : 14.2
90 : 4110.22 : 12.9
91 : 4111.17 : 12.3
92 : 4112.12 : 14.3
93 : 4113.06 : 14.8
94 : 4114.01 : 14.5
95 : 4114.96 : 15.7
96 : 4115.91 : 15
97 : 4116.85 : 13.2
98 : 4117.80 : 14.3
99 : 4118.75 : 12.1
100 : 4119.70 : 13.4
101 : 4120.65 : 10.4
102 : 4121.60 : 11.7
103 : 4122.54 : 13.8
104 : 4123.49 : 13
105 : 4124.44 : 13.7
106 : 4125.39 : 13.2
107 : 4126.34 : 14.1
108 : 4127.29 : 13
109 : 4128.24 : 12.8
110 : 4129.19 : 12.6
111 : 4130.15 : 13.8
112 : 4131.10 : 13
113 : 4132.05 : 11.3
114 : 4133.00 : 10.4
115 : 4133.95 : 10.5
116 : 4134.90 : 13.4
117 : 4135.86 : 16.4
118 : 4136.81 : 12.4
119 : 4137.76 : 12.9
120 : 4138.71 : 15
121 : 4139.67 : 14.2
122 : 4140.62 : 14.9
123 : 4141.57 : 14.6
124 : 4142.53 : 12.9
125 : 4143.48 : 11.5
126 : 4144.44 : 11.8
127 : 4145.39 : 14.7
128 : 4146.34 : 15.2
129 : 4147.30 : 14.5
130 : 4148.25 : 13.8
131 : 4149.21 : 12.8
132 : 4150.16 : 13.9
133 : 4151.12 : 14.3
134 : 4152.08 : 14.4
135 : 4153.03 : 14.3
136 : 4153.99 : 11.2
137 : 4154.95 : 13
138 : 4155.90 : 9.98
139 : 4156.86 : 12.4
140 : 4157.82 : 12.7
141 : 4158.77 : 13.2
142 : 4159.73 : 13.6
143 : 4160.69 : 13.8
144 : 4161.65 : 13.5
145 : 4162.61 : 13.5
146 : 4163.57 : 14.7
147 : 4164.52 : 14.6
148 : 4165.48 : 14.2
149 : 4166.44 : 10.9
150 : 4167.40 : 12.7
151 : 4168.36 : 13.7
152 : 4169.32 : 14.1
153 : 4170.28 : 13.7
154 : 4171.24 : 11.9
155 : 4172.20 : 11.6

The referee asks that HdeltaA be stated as -0.5 Ang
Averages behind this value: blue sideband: 11.8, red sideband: 13.2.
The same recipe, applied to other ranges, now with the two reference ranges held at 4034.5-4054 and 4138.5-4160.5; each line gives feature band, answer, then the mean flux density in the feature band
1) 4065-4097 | 1.1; 12.3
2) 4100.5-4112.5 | 1.0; 11.9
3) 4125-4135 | 0.5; 12.5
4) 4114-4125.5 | -0.2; 13.3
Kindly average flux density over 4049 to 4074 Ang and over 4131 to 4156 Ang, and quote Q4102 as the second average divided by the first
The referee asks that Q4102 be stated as 1.1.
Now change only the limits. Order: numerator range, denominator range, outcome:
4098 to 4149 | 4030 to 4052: 1.03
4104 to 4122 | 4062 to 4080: 1.19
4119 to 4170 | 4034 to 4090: 1.08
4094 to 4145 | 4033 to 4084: 1.06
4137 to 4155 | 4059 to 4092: 1.14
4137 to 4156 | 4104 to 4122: 1.02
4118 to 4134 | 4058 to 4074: 1.09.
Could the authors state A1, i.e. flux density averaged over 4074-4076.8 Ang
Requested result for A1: 12.1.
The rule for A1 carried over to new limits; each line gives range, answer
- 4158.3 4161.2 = 13.5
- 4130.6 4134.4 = 11.3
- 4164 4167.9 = 13.1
